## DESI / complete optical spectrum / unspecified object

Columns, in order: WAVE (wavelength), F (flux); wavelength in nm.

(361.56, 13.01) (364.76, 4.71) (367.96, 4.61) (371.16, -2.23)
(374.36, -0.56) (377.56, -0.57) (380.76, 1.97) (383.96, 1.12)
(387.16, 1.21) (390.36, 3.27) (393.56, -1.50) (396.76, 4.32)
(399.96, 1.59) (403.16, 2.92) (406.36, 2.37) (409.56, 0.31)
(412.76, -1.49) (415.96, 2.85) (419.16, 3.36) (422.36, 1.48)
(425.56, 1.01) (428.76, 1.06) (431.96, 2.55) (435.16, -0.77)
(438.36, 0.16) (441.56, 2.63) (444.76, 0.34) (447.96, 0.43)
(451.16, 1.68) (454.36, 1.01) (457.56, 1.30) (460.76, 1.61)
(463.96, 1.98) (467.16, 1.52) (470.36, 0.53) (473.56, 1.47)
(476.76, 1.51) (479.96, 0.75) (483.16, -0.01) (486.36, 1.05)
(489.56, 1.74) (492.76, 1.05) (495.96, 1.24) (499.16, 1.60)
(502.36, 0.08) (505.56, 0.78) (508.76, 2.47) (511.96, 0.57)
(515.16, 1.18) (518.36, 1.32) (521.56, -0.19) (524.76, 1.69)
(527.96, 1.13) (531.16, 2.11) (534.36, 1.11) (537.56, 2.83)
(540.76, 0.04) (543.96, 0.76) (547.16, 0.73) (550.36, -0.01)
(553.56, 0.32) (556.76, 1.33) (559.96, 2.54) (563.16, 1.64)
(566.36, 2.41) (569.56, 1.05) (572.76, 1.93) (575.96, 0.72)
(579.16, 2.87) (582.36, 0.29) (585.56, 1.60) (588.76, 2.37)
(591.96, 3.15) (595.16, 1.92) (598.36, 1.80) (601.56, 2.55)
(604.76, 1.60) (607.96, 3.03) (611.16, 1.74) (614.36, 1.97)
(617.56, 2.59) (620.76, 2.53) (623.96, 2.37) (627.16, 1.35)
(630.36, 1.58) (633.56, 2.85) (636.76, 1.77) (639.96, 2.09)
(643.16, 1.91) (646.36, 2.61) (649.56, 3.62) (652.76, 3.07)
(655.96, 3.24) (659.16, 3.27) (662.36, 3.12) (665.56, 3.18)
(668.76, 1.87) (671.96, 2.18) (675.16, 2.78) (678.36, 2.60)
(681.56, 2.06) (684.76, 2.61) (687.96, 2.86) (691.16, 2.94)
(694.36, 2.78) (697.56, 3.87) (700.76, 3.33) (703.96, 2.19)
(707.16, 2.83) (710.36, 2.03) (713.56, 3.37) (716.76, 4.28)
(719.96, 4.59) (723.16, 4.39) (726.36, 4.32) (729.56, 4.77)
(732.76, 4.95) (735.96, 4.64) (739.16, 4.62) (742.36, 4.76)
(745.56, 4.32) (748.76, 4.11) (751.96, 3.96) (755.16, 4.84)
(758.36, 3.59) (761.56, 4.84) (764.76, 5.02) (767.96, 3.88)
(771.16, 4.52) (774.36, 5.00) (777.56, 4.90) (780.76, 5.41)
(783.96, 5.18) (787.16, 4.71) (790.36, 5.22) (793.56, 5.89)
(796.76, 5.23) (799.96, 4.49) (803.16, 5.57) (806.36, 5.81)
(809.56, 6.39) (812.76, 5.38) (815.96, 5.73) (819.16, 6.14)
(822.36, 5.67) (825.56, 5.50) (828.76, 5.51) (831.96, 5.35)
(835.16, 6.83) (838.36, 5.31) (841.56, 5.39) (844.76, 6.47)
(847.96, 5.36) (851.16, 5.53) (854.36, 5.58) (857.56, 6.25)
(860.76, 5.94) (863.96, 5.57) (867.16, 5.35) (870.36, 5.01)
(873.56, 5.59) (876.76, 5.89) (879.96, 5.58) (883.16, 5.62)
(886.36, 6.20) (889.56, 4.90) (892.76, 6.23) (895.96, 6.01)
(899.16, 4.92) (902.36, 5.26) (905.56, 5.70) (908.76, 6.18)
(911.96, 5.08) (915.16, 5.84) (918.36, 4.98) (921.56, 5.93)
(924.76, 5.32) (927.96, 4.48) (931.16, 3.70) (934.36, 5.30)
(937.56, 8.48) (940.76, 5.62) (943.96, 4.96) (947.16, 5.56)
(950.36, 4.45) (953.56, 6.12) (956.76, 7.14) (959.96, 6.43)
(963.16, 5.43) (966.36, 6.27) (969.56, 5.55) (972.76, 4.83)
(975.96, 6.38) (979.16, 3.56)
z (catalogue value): 0.79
